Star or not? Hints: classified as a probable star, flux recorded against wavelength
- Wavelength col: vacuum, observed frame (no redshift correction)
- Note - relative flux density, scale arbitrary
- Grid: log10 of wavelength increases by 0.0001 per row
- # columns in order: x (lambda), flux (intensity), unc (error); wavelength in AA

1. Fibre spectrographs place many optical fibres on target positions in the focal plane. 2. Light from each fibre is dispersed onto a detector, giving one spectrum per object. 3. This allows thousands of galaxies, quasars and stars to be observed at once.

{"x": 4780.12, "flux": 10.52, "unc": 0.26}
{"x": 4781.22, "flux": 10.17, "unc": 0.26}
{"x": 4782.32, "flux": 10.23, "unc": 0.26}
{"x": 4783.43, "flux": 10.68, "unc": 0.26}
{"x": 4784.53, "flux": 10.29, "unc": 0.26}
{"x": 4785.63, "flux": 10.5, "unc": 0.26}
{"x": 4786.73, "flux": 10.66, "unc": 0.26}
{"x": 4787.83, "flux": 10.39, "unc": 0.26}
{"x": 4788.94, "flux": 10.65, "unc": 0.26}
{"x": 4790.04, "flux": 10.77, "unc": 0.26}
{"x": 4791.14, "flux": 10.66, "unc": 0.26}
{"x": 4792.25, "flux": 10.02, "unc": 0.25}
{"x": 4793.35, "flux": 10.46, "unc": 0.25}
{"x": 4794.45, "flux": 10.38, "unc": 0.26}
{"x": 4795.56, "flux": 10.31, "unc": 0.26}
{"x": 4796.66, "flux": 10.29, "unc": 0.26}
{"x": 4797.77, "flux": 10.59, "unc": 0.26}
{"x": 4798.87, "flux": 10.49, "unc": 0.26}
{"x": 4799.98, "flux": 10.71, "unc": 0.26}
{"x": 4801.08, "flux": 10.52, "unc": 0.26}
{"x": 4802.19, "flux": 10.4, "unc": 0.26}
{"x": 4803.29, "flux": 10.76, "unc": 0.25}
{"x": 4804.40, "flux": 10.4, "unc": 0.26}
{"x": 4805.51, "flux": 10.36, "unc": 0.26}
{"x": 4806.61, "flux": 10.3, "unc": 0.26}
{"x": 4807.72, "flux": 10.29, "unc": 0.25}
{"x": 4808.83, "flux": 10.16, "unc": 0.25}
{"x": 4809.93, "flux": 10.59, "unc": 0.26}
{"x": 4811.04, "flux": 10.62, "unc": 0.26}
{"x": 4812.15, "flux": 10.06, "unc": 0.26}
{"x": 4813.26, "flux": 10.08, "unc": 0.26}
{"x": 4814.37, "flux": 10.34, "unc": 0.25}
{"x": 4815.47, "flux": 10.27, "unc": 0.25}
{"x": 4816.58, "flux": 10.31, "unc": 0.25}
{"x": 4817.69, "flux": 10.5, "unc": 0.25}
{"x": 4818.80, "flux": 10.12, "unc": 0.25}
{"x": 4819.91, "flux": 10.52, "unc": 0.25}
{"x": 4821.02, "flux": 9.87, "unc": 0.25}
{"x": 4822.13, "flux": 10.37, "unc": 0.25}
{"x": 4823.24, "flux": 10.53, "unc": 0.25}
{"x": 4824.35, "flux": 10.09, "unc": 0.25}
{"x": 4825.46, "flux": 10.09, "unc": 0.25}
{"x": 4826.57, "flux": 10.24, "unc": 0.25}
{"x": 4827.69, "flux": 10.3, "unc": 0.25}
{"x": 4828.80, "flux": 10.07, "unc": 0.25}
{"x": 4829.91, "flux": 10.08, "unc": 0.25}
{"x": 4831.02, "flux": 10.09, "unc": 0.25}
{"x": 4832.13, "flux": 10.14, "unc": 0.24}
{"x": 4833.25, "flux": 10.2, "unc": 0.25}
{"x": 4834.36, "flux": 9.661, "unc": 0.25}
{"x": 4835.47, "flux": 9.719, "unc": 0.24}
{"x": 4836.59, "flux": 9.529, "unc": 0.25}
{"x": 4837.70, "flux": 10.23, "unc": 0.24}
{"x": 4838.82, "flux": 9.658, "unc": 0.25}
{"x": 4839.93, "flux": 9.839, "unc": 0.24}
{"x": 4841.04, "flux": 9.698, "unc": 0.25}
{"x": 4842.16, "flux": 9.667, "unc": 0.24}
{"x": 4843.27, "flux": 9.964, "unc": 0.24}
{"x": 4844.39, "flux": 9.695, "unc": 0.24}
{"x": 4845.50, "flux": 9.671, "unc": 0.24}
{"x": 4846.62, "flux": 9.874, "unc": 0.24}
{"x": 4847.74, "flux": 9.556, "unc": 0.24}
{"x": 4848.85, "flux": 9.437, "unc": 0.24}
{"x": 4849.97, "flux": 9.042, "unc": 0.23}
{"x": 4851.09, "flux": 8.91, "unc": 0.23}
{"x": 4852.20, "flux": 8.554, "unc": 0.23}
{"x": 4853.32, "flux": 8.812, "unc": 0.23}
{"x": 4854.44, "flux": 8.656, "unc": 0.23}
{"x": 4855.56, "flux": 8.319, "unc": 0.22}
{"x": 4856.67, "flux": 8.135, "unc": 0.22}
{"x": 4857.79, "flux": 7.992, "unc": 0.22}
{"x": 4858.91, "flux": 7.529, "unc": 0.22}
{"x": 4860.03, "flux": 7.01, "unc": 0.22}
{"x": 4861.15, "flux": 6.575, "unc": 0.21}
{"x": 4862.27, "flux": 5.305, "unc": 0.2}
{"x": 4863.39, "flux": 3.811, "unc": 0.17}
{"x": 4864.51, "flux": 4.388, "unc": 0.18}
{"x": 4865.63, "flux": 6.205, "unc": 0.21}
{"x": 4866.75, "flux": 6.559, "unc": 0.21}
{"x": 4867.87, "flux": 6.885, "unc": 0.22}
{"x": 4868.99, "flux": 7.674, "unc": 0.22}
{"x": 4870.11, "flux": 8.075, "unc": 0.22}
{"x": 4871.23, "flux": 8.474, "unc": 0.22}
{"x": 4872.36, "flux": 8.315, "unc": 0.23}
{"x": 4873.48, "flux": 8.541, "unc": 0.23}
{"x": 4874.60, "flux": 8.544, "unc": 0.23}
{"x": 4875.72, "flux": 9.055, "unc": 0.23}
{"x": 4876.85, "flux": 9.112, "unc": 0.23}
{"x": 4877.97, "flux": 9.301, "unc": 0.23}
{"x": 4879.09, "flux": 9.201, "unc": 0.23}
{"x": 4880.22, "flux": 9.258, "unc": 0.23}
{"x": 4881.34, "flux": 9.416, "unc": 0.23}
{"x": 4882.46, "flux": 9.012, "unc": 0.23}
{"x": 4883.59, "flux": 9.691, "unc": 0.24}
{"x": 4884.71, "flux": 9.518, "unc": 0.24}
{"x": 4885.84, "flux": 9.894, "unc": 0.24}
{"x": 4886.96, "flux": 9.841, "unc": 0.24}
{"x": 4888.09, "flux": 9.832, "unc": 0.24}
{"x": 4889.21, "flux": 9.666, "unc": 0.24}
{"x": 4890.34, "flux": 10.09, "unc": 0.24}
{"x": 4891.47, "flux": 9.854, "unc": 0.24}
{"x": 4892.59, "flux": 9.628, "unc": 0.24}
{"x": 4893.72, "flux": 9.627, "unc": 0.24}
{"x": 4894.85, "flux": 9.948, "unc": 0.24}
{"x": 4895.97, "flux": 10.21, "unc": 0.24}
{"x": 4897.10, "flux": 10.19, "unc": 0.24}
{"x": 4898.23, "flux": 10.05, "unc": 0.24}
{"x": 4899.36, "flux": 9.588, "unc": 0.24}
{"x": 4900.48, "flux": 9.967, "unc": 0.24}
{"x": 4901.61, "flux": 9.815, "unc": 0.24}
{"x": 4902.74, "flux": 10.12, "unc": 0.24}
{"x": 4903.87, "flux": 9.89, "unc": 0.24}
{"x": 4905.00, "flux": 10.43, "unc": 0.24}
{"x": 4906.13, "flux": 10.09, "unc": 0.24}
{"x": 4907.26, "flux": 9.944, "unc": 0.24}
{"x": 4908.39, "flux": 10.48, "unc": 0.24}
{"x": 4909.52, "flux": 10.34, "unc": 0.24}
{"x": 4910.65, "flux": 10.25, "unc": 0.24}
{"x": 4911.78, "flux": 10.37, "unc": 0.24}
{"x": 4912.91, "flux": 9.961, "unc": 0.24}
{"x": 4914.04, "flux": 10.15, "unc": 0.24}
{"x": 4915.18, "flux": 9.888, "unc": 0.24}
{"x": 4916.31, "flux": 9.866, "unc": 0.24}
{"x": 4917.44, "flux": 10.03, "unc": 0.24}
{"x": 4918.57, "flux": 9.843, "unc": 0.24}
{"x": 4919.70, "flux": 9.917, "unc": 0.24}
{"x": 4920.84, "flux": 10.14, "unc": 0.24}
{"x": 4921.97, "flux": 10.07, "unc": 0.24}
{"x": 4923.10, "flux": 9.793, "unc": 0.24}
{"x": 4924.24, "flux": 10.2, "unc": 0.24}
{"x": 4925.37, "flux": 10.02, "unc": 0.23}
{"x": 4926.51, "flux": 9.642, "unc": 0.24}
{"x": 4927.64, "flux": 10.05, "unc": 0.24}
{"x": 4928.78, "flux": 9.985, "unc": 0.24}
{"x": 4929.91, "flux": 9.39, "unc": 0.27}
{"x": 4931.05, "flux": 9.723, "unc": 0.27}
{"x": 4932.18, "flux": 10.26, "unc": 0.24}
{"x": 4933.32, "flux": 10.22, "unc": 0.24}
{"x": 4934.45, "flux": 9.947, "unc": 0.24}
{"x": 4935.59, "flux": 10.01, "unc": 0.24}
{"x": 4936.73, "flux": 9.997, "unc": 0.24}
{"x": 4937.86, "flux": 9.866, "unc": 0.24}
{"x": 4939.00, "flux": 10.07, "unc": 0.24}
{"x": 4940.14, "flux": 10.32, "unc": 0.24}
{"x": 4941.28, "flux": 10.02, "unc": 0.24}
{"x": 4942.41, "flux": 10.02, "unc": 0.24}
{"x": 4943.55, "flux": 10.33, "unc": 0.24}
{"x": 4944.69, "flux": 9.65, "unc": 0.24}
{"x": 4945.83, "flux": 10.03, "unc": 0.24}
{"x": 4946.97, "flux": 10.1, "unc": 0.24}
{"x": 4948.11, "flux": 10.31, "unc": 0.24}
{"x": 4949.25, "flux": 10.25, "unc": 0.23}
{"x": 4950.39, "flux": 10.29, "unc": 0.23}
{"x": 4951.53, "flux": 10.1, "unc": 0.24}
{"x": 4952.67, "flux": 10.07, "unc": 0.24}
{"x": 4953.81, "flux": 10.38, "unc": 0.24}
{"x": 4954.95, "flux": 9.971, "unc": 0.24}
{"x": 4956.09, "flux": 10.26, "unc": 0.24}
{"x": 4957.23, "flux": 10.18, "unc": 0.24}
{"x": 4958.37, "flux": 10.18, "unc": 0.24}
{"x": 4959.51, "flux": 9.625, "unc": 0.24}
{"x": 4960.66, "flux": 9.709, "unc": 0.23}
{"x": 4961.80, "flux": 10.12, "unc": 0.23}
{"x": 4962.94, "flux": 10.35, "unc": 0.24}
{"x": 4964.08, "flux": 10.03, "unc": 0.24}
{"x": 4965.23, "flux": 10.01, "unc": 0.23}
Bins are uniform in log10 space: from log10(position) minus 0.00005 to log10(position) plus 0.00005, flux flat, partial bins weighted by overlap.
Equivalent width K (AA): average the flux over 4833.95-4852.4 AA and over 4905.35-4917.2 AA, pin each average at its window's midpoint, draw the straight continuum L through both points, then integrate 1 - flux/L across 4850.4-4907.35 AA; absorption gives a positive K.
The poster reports 6.7 AA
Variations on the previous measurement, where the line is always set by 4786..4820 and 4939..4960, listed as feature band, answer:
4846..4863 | 3.5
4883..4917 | 0.8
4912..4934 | 0.5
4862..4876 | 4.4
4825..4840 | 0.5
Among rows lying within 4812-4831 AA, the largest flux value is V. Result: 10.53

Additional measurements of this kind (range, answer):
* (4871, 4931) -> 10.48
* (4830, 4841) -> 10.23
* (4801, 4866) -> 10.76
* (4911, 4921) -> 10.37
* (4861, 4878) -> 9.301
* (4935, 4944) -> 10.33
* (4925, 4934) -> 10.26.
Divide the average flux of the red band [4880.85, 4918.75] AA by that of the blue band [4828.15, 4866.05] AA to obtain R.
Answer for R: 1.14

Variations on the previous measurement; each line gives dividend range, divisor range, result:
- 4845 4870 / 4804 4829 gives 0.75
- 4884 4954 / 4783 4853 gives 0.99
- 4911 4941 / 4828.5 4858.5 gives 1.06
